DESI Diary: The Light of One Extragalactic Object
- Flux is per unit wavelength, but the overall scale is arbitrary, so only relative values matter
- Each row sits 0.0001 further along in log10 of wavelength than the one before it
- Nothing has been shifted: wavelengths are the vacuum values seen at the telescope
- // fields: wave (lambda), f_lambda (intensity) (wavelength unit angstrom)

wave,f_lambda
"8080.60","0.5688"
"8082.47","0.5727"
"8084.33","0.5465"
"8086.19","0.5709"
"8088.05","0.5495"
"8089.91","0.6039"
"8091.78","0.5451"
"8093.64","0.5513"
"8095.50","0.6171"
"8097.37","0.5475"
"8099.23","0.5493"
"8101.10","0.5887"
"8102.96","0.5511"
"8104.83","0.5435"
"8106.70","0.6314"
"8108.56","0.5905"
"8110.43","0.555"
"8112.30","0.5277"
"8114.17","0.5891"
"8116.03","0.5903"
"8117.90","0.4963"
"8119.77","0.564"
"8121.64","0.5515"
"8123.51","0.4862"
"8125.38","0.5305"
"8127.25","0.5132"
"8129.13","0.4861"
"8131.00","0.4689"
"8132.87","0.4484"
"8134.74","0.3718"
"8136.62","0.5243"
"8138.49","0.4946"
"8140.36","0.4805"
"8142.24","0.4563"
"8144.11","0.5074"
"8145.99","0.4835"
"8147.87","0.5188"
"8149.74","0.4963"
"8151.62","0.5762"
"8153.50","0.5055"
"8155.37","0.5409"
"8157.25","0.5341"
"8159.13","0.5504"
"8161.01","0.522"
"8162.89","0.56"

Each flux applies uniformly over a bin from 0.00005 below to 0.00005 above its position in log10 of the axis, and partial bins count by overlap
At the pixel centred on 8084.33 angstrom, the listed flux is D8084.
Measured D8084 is 0.5465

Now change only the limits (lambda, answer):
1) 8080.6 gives 0.5688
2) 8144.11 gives 0.5074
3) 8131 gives 0.4689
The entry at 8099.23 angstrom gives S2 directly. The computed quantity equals 0.5493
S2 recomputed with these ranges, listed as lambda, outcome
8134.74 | 0.3718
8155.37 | 0.5409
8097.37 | 0.5475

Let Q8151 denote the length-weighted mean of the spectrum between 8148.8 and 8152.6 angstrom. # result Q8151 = 0.536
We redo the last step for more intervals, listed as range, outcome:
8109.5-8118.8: 0.552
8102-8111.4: 0.574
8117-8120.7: 0.53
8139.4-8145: 0.482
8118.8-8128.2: 0.529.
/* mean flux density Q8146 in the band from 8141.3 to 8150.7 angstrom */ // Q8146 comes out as 0.492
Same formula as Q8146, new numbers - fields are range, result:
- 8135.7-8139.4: 0.51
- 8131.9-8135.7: 0.411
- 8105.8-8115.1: 0.579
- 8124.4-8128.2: 0.52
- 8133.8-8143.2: 0.466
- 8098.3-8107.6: 0.572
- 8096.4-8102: 0.561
